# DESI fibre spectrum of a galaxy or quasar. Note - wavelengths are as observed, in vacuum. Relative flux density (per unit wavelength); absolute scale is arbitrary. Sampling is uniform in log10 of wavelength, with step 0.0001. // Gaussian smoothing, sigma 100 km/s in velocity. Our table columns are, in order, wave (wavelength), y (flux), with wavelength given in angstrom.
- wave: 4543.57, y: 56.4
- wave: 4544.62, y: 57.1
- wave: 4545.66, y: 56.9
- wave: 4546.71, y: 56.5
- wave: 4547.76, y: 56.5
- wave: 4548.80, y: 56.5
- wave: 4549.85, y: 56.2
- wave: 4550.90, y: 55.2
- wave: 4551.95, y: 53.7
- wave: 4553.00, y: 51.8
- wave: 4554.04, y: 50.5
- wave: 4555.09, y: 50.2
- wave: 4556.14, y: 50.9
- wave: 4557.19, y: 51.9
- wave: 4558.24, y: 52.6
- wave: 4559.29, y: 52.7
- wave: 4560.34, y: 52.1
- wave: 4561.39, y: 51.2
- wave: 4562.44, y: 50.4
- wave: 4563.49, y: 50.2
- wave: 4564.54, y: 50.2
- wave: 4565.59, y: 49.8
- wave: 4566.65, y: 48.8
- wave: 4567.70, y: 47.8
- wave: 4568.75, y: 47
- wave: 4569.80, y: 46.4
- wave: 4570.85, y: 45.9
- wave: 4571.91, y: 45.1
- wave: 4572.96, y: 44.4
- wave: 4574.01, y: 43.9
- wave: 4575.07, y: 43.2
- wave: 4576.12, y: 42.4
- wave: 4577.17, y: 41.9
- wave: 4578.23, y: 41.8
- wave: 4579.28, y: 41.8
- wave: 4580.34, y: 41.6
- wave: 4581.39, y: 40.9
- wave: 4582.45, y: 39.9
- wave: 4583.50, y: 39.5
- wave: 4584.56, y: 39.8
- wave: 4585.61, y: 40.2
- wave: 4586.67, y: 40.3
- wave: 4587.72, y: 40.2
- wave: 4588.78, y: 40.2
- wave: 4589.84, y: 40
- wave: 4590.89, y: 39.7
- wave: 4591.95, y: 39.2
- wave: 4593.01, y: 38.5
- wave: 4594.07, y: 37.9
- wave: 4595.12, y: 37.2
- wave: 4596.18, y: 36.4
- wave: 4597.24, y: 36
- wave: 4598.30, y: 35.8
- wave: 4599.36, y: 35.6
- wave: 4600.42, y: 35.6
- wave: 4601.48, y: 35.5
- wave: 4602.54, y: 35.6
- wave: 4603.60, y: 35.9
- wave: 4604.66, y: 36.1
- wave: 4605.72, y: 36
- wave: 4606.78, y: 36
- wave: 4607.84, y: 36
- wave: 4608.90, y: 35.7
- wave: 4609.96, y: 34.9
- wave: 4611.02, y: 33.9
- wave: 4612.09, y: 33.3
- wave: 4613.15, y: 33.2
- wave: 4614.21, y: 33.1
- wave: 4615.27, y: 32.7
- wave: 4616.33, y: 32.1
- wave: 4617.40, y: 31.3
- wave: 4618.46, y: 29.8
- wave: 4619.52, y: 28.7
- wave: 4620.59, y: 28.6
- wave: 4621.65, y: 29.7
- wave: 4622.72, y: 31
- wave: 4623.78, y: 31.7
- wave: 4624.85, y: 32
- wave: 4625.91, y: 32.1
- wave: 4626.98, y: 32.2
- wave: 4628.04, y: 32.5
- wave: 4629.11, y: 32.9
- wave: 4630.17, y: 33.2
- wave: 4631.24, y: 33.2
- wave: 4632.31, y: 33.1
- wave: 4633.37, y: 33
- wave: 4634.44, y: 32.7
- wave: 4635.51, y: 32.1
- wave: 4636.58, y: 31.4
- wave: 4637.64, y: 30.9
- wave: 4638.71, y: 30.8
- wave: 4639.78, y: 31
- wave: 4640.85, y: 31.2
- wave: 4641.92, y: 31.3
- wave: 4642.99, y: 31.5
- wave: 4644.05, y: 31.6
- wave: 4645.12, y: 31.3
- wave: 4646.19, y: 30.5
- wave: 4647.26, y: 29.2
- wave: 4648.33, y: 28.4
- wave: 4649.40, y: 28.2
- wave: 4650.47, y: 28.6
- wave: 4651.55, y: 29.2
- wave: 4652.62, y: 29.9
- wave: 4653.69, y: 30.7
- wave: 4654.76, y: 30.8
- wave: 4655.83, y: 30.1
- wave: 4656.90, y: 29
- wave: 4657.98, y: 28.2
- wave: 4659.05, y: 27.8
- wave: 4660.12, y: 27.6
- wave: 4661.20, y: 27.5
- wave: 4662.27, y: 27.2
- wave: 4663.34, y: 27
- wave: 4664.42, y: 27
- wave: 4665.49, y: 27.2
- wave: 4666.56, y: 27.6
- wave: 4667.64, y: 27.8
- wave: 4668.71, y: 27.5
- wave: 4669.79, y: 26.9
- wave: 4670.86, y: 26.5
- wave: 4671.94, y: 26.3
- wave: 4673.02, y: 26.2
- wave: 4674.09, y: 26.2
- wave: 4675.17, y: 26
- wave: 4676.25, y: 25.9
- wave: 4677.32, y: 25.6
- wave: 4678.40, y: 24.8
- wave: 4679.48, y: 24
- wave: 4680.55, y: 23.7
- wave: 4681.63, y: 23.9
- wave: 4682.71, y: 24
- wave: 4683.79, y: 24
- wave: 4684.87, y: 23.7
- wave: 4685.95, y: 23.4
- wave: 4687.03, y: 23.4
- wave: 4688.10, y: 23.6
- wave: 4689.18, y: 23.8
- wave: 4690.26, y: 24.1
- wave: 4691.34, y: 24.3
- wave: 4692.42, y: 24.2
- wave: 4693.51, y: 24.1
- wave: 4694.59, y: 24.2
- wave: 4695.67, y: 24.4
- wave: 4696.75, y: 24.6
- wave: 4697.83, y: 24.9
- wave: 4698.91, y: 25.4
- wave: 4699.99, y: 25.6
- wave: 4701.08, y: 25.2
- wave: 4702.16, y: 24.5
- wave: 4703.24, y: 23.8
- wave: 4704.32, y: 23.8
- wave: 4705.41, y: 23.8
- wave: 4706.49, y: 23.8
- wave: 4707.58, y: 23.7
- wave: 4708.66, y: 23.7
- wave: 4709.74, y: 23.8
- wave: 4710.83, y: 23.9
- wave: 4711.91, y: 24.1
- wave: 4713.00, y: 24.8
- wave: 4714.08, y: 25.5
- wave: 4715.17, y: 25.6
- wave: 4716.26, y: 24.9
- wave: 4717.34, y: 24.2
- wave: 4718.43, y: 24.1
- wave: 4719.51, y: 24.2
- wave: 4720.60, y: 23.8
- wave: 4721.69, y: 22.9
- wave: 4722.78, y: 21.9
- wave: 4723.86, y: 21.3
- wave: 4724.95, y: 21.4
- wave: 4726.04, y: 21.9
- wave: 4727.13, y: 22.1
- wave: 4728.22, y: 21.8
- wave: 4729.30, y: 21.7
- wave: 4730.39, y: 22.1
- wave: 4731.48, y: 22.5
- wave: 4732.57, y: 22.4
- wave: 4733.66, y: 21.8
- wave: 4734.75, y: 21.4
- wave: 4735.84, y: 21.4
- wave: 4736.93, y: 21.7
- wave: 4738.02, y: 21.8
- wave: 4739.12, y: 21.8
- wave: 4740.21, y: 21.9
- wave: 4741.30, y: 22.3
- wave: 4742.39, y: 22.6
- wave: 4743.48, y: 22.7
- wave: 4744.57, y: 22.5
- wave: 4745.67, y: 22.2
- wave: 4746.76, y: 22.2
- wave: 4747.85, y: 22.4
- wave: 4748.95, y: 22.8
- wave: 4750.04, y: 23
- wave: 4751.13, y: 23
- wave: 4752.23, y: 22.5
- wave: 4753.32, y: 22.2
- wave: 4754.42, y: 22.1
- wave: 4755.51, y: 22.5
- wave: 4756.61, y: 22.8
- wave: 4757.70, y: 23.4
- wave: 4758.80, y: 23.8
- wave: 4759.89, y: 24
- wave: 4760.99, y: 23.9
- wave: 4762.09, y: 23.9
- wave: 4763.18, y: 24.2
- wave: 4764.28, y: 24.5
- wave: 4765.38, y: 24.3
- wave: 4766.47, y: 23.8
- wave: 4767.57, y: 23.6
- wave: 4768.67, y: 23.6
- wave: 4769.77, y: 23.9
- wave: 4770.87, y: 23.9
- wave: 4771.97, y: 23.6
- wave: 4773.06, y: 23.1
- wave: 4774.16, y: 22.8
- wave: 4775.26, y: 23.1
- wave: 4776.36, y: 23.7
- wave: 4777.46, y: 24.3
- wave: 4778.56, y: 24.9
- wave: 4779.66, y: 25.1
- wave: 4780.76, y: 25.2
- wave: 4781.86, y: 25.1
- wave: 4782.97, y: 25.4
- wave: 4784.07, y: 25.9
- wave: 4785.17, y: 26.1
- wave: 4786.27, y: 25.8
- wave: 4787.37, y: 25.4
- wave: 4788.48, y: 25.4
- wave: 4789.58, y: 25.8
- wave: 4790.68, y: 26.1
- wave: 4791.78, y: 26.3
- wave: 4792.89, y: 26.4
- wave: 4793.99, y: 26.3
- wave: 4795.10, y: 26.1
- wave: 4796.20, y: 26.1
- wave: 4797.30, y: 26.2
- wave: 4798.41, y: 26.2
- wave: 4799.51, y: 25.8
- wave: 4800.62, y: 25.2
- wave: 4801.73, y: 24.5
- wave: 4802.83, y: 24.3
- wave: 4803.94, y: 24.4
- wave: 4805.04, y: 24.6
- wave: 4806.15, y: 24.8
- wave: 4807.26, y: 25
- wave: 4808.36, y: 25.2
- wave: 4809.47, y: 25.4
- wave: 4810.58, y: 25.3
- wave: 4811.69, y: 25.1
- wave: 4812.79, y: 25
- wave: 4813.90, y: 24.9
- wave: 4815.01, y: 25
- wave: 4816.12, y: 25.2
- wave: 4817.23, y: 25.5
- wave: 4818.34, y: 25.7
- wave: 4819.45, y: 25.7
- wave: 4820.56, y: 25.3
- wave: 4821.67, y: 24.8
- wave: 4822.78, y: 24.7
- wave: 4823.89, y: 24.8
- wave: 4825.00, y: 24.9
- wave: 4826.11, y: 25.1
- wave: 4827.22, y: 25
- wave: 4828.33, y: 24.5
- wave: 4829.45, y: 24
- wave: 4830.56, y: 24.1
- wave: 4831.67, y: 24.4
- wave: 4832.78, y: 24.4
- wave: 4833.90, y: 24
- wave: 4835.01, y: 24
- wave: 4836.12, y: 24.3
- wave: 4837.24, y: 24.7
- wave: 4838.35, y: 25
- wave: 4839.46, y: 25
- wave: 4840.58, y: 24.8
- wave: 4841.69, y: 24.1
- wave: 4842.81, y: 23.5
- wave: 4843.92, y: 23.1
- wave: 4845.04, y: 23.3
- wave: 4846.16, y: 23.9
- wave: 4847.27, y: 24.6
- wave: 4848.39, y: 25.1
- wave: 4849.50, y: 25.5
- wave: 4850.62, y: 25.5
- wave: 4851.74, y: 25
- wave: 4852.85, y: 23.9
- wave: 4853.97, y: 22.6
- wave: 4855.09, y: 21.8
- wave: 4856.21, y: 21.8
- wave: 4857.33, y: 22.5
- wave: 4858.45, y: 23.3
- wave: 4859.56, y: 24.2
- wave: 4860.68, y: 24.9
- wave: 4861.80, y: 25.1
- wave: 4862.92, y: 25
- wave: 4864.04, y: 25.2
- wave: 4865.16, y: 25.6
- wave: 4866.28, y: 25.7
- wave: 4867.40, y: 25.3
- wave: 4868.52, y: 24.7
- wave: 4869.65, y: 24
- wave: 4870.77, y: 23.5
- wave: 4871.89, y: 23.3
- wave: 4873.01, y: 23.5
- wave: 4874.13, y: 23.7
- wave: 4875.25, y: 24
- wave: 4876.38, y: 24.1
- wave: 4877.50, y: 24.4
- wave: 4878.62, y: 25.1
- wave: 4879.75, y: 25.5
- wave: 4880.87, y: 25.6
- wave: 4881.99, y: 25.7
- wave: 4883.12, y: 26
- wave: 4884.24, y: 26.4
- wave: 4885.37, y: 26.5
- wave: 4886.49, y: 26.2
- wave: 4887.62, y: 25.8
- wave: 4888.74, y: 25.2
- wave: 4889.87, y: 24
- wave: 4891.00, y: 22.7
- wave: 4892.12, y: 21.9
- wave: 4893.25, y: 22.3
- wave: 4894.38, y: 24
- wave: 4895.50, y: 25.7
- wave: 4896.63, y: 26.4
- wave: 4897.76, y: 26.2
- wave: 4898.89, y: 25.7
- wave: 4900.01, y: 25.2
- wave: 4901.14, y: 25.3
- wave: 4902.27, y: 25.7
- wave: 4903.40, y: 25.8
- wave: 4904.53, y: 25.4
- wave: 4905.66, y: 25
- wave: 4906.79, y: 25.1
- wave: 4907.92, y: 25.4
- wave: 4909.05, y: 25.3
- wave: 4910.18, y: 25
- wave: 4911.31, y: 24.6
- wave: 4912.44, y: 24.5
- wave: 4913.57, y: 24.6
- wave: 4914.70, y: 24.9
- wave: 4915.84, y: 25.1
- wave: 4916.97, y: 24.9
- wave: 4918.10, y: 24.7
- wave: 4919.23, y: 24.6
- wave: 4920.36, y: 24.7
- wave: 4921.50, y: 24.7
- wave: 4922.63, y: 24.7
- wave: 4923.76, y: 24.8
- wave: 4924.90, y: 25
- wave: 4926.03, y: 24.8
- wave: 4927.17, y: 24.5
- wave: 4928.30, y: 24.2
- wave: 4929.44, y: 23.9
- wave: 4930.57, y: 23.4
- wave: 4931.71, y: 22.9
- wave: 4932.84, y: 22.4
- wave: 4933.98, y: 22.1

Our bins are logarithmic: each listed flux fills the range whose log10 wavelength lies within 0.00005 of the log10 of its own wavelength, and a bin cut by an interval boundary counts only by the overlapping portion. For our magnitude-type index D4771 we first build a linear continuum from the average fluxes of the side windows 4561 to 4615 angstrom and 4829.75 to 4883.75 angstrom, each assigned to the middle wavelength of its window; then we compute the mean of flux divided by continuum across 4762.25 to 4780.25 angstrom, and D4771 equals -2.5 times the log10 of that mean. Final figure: 0.23 mag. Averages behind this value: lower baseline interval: 40.3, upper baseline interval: 24.3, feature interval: 23.9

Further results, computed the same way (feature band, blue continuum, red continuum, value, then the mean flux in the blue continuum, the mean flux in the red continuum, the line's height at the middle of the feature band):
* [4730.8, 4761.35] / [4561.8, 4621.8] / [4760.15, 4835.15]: 0.25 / 39.1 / 24.9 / 28.4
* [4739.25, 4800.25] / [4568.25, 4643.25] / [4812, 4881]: 0.17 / 36.1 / 24.5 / 28.2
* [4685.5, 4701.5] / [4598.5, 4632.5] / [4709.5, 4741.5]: 0.06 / 33.2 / 22.8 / 25.9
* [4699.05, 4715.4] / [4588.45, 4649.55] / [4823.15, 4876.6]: 0.22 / 33.4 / 24.3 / 29.9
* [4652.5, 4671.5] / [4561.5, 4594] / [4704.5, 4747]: 0.13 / 43.4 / 22.9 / 31.7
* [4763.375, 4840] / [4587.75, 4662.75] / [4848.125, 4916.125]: 0.10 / 32.7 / 24.7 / 27.2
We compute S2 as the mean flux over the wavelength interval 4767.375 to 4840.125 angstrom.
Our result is 24.9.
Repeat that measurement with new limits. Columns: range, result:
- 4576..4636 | 35.6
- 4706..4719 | 24.3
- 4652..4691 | 26.4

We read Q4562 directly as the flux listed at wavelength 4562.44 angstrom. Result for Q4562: 50.4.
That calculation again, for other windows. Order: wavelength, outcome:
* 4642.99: 31.5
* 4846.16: 23.9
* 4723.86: 21.3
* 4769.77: 23.9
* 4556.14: 50.9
